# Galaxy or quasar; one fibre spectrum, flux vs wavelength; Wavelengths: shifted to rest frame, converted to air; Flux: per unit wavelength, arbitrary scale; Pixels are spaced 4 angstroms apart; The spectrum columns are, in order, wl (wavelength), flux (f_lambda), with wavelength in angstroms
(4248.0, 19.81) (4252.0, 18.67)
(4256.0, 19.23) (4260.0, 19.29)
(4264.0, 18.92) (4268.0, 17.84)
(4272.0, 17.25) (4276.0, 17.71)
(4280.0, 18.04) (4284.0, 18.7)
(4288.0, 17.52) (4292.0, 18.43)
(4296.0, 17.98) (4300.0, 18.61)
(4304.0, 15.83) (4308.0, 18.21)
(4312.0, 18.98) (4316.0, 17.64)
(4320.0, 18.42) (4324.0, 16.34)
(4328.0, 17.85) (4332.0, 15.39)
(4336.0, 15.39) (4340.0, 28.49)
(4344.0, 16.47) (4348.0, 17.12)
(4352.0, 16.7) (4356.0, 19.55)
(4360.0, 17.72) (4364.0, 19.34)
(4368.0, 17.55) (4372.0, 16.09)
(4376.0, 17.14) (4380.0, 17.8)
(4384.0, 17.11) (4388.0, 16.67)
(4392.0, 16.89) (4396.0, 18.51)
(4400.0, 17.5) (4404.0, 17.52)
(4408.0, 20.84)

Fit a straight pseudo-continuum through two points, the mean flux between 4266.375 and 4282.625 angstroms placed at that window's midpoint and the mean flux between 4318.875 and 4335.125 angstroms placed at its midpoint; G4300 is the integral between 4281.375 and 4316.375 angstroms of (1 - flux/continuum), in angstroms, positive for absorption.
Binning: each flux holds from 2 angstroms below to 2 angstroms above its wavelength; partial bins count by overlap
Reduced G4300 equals -1.4 angstroms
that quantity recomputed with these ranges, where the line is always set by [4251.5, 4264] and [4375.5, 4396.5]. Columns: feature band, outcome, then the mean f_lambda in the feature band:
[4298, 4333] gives 1.4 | 17.5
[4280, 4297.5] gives 0.5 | 18.1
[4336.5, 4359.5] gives -1.8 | 19.3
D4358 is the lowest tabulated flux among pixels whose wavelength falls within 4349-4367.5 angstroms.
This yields 16.7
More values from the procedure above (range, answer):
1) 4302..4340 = 15.39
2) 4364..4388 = 16.09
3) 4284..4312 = 15.83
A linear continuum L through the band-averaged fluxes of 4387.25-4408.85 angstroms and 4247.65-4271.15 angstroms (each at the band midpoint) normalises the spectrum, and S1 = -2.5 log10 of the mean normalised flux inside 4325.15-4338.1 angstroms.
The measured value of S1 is 0.128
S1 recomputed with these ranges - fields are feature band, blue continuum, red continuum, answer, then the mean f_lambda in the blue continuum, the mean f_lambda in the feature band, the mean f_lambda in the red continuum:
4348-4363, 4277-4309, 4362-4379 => -0.02 mag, 17.9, 18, 17.5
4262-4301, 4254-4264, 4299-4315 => 0.03 mag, 19.2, 18.1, 17.8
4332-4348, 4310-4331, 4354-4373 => -0.07 mag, 17.7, 19.2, 18.2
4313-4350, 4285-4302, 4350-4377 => -0.01 mag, 18.2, 18.1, 17.7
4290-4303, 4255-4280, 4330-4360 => 0.01 mag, 18.3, 18.1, 18.4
